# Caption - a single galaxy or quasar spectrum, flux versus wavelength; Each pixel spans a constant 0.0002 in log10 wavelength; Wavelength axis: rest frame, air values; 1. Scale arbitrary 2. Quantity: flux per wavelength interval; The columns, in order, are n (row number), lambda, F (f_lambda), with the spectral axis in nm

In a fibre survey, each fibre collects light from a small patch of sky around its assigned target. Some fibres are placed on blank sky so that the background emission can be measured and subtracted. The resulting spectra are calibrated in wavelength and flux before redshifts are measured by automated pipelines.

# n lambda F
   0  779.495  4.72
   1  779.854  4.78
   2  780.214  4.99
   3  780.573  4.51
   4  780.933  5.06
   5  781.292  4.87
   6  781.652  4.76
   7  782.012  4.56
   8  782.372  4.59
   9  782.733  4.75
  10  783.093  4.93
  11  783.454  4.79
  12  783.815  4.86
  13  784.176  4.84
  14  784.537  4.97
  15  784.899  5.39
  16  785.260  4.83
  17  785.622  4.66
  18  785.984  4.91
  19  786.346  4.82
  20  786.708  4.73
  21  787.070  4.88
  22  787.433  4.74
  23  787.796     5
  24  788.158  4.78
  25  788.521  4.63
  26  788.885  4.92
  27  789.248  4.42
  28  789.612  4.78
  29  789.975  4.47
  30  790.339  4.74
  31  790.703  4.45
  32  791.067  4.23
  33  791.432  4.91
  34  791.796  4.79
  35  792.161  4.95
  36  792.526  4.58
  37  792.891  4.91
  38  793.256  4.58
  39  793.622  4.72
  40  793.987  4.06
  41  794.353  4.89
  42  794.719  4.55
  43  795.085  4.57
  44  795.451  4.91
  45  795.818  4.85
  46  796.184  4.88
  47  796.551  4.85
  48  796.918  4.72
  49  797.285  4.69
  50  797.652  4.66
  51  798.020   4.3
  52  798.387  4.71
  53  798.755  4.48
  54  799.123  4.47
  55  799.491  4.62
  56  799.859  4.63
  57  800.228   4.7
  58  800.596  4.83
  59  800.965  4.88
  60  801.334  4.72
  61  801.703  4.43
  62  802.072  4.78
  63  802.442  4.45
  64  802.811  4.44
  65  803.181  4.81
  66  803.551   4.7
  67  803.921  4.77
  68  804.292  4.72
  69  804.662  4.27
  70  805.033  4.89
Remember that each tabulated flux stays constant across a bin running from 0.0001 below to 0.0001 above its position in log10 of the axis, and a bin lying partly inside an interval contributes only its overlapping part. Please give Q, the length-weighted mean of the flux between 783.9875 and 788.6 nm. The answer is 4.87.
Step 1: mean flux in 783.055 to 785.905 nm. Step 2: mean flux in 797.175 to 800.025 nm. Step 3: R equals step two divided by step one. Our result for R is 0.93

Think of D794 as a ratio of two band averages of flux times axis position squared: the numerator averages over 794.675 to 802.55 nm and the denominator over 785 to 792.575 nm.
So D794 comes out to 1.0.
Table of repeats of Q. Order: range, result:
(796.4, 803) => 4.63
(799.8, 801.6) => 4.75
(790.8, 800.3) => 4.66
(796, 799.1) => 4.65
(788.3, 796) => 4.66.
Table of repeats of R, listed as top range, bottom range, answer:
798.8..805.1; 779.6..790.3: 0.97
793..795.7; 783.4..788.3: 0.95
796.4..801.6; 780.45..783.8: 0.98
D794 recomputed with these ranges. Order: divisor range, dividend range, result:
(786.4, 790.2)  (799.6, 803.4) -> 1.02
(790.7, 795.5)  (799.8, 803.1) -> 1.02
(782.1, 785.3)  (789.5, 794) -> 0.97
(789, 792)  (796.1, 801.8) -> 1.03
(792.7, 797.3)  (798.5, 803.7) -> 1.00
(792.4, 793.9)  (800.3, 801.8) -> 1.04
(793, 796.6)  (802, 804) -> 1.01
